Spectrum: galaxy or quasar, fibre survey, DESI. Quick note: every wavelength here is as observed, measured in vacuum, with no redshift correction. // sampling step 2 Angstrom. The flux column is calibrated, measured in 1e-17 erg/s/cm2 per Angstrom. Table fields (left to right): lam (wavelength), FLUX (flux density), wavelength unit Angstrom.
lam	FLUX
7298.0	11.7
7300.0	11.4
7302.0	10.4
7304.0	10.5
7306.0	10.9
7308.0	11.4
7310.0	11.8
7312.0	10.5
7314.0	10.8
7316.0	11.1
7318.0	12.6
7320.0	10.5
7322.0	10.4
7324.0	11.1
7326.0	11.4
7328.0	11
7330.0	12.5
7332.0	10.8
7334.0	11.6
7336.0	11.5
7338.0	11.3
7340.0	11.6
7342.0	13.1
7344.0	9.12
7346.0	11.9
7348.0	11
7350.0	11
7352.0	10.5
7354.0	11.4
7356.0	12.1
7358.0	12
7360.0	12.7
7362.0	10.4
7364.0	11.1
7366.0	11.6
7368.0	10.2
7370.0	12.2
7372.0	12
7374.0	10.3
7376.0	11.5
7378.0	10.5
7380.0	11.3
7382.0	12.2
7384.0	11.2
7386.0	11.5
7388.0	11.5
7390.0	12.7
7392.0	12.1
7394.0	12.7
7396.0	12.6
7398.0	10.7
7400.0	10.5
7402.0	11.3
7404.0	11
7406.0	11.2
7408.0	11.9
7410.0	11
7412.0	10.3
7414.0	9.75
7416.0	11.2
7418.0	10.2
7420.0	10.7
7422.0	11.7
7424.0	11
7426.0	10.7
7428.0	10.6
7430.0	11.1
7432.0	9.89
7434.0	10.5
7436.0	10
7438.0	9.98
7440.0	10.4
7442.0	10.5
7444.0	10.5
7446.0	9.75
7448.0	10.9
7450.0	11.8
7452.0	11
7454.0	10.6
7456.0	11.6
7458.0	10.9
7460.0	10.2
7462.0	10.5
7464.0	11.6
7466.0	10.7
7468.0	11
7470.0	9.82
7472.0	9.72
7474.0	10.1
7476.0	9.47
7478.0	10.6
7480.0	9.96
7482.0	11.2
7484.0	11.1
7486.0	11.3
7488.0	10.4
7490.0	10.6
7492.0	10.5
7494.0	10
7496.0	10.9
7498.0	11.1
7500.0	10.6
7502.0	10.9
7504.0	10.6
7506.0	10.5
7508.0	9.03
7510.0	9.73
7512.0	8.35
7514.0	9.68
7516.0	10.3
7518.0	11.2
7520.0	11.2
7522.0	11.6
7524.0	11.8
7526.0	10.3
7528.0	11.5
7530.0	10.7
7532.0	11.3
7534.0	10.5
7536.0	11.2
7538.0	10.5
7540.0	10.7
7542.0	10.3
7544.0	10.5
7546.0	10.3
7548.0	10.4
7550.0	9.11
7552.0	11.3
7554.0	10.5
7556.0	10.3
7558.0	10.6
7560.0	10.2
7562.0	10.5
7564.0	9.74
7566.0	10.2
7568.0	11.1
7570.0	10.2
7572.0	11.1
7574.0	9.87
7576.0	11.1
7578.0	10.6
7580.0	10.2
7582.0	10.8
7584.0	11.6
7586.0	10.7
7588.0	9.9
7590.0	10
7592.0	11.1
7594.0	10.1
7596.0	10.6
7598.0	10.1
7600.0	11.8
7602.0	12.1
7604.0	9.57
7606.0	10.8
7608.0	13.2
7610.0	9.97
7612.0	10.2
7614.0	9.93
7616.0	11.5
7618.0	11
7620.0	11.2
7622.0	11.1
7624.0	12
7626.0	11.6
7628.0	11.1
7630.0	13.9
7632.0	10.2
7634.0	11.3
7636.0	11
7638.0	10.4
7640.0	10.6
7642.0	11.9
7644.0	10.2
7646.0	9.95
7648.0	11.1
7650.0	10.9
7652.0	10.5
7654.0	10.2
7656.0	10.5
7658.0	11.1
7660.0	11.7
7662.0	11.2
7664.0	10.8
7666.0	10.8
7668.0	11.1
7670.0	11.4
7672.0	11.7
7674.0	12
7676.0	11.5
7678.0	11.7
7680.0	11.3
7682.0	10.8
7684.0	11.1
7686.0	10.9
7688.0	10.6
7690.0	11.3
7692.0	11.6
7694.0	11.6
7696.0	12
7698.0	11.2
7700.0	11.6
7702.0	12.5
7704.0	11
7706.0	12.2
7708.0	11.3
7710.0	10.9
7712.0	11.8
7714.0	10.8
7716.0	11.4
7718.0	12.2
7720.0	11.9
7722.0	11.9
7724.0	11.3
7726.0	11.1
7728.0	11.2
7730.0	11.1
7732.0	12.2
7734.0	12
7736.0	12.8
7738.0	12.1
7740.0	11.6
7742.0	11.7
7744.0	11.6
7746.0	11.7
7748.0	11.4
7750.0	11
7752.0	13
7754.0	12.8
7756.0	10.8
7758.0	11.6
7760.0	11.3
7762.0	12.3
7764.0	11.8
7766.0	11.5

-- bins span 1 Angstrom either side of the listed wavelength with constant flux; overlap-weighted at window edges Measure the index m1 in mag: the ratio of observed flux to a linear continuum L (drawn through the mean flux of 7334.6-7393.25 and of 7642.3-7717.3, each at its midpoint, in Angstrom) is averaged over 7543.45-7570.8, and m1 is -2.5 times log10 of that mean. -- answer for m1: 0.09 mag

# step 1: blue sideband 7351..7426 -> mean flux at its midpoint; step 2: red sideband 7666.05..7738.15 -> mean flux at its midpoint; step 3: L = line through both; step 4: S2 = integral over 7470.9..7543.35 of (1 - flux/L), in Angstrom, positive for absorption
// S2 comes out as 5.4 Angstrom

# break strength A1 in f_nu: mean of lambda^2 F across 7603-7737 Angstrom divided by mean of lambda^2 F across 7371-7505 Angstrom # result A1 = 1.1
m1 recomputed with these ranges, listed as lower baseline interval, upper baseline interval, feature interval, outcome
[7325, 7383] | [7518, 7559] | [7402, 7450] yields 0.04 mag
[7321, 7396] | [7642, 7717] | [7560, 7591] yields 0.08 mag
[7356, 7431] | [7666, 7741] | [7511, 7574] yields 0.08 mag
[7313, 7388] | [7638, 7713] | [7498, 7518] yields 0.12 mag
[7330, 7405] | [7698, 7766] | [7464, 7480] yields 0.12 mag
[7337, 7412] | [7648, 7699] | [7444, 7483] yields 0.07 mag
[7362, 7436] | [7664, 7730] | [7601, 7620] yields 0.04 mag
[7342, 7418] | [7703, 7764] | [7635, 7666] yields 0.08 mag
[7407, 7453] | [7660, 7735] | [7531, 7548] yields 0.03 mag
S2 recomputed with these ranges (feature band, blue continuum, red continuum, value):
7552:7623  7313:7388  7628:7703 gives 3.5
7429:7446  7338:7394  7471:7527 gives 0.9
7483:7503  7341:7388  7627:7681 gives 0.9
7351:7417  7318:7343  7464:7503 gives -1.4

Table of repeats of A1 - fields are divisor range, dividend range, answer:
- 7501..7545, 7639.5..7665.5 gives 1.06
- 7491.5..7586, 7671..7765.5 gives 1.15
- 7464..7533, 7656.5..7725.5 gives 1.14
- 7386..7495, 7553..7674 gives 1.05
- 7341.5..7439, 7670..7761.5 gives 1.13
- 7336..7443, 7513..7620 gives 1.00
